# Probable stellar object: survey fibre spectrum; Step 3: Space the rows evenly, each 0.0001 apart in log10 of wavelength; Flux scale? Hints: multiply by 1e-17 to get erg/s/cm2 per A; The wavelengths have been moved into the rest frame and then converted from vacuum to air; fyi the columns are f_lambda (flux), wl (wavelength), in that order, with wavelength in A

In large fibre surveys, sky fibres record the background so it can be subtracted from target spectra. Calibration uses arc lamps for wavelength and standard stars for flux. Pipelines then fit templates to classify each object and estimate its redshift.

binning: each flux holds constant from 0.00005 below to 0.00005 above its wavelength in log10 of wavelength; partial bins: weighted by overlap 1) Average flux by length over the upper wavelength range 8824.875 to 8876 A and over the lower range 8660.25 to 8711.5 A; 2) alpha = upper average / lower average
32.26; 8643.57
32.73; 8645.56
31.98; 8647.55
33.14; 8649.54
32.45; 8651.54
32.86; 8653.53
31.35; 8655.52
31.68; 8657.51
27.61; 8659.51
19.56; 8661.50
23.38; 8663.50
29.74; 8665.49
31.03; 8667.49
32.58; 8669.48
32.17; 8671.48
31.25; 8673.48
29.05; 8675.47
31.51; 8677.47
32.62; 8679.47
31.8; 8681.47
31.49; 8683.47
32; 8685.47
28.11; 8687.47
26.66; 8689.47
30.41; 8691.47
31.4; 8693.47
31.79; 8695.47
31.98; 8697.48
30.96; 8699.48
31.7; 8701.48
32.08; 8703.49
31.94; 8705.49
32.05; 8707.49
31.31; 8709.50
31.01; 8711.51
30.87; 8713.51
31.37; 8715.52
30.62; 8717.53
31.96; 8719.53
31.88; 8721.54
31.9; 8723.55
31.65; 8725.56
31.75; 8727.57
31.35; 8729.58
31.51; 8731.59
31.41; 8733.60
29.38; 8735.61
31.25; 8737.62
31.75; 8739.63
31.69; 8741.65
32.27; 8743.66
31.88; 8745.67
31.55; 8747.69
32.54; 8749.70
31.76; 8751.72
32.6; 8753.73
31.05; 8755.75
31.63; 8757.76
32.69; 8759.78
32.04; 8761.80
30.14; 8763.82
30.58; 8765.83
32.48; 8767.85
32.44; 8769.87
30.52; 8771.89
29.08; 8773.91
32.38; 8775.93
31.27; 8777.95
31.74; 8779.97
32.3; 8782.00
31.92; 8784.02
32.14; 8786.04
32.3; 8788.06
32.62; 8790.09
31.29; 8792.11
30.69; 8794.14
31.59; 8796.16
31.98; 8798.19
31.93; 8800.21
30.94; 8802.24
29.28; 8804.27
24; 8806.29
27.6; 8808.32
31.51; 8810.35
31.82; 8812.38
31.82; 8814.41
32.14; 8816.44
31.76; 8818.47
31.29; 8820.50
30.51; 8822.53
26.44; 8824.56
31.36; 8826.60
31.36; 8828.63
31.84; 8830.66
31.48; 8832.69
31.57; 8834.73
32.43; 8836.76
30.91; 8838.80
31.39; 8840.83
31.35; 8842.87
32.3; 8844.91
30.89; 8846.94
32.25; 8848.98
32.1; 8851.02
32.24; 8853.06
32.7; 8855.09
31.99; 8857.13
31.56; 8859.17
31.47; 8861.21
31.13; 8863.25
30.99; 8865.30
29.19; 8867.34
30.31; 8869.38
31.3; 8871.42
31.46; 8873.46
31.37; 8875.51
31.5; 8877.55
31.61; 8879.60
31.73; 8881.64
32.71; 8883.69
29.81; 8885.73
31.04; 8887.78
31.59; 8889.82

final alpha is 1.04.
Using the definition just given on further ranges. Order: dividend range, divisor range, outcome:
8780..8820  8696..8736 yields 0.99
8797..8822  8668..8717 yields 0.98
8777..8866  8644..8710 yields 1.02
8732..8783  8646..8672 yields 1.05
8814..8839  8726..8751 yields 0.99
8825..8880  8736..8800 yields 0.99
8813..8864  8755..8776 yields 1.00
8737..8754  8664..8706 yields 1.03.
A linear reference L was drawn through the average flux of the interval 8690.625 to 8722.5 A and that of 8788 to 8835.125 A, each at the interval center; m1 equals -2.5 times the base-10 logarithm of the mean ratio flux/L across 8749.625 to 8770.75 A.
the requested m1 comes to -0.02 mag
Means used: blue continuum 31.5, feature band 31.8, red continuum 30.8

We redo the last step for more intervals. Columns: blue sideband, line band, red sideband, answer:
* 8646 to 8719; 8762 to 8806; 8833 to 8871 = -0.01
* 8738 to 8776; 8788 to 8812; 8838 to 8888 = 0.04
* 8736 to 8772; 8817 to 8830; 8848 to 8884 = 0.04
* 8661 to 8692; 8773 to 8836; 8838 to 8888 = 0.00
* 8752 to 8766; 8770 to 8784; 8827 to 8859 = 0.01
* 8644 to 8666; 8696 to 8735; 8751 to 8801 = -0.03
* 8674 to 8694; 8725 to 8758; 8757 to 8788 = -0.01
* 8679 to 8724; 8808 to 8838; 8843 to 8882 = 0.01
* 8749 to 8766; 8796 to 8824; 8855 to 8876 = 0.03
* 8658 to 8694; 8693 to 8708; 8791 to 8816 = -0.07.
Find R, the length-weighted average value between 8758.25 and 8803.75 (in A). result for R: 31.6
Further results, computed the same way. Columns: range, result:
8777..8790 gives 32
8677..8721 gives 31.2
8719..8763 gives 31.7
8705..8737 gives 31.4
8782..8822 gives 31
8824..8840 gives 31.1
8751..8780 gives 31.5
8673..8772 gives 31.4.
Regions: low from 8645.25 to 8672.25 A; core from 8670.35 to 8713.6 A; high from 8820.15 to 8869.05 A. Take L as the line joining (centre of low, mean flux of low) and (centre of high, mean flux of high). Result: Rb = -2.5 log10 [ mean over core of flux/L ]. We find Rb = -0.03 mag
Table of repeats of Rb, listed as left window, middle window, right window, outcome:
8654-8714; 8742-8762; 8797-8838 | -0.05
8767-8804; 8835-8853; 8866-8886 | -0.01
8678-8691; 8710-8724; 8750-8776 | -0.02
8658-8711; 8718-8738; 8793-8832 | -0.04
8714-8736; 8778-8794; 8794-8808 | -0.06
